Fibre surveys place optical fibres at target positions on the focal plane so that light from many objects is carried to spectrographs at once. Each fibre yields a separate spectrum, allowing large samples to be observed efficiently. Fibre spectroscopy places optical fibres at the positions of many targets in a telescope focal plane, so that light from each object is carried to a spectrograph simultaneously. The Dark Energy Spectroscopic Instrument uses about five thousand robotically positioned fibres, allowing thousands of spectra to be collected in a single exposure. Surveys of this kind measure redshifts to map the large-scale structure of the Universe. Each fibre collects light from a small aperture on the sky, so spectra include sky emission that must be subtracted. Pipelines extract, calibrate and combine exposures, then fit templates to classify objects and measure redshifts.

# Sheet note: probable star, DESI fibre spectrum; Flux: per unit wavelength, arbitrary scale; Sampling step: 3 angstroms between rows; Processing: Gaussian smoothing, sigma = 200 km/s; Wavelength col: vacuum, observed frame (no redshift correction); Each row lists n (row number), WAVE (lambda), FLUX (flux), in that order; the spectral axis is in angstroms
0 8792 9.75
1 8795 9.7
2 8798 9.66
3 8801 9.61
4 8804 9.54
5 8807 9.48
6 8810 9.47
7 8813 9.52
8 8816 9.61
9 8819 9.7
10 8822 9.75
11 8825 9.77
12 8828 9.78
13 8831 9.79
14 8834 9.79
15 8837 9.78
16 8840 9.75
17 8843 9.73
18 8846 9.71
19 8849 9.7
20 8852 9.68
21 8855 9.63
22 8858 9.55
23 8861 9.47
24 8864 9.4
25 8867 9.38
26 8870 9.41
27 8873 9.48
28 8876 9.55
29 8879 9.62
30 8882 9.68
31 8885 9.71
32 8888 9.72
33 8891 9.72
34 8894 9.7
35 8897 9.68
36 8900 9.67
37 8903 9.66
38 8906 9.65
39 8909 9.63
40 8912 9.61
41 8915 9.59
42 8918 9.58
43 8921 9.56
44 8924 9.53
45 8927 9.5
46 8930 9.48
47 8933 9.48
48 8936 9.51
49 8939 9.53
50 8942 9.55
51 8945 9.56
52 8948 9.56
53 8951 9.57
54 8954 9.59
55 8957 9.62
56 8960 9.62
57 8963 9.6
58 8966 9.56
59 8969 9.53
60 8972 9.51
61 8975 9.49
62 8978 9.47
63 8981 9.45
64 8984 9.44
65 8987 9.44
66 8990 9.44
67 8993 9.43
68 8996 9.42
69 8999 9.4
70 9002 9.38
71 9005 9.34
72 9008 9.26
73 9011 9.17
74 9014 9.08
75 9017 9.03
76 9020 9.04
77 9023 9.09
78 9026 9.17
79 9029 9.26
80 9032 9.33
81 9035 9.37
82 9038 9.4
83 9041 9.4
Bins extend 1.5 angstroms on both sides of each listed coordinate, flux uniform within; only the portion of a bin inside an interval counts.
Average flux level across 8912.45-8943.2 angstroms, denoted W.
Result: 9.53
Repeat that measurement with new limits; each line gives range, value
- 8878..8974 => 9.6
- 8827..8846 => 9.76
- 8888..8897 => 9.71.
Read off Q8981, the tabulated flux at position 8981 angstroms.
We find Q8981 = 9.45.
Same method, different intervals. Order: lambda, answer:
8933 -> 9.48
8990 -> 9.44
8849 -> 9.7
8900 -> 9.67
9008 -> 9.26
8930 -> 9.48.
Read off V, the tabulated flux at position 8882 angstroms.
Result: 9.68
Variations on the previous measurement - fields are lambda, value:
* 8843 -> 9.73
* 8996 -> 9.42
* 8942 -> 9.55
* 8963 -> 9.6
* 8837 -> 9.78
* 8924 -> 9.53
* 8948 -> 9.56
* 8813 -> 9.52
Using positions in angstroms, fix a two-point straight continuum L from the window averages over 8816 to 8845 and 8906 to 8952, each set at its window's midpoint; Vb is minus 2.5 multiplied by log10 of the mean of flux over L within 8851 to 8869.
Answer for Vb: 0.02 mag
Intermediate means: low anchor 9.75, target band 9.51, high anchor 9.55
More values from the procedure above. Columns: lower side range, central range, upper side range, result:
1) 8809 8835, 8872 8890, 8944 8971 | 0.00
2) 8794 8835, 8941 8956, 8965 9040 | -0.02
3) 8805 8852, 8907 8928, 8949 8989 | 0.00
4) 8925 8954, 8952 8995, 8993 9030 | -0.01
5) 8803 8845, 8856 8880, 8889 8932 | 0.02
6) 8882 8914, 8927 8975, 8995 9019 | -0.01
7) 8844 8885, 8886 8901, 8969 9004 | -0.02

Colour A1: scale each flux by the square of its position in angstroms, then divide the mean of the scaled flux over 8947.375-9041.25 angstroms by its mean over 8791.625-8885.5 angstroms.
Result 1.01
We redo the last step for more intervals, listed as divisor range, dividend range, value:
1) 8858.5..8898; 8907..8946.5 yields 1.01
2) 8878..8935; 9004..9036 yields 0.98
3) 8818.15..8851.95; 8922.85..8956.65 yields 1.00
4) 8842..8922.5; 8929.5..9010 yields 1.01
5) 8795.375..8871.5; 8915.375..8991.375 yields 1.02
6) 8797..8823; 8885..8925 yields 1.03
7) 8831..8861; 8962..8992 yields 1.01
